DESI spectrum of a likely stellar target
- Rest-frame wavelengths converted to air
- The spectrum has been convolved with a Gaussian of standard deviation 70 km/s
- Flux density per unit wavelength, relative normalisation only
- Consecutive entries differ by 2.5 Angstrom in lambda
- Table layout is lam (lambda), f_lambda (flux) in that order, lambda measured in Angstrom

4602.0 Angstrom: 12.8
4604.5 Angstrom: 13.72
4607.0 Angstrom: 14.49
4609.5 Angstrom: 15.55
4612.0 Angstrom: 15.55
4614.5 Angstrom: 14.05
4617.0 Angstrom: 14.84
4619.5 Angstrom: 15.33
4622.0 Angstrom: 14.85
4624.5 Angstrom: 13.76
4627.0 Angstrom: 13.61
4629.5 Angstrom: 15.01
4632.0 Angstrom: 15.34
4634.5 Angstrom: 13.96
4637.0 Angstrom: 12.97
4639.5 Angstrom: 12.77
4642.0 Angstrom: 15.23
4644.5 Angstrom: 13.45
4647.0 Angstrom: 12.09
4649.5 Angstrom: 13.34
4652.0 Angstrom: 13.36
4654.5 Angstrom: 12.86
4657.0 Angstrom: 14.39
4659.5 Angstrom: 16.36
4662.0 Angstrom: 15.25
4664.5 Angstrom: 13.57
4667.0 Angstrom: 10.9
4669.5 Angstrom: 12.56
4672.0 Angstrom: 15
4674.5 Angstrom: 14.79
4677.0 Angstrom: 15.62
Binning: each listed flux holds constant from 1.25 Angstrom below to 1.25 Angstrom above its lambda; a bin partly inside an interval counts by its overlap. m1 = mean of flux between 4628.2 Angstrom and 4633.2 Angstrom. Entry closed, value 15.2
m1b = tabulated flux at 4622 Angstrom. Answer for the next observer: 14.85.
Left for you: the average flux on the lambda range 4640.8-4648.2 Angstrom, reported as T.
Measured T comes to 13.6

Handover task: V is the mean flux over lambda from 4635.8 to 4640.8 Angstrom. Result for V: 12.9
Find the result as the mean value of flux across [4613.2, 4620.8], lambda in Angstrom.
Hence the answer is 14.7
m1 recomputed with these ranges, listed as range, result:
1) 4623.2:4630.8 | 14.1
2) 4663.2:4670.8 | 12.4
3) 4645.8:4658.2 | 13.2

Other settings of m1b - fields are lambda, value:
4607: 14.49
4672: 15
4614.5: 14.05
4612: 15.55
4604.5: 13.72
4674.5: 14.79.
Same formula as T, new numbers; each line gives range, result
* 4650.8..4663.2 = 14.4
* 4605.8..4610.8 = 15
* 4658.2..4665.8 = 15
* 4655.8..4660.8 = 15.4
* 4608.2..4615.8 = 15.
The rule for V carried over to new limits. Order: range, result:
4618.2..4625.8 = 14.6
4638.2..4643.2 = 14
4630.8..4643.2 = 14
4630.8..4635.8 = 14.6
